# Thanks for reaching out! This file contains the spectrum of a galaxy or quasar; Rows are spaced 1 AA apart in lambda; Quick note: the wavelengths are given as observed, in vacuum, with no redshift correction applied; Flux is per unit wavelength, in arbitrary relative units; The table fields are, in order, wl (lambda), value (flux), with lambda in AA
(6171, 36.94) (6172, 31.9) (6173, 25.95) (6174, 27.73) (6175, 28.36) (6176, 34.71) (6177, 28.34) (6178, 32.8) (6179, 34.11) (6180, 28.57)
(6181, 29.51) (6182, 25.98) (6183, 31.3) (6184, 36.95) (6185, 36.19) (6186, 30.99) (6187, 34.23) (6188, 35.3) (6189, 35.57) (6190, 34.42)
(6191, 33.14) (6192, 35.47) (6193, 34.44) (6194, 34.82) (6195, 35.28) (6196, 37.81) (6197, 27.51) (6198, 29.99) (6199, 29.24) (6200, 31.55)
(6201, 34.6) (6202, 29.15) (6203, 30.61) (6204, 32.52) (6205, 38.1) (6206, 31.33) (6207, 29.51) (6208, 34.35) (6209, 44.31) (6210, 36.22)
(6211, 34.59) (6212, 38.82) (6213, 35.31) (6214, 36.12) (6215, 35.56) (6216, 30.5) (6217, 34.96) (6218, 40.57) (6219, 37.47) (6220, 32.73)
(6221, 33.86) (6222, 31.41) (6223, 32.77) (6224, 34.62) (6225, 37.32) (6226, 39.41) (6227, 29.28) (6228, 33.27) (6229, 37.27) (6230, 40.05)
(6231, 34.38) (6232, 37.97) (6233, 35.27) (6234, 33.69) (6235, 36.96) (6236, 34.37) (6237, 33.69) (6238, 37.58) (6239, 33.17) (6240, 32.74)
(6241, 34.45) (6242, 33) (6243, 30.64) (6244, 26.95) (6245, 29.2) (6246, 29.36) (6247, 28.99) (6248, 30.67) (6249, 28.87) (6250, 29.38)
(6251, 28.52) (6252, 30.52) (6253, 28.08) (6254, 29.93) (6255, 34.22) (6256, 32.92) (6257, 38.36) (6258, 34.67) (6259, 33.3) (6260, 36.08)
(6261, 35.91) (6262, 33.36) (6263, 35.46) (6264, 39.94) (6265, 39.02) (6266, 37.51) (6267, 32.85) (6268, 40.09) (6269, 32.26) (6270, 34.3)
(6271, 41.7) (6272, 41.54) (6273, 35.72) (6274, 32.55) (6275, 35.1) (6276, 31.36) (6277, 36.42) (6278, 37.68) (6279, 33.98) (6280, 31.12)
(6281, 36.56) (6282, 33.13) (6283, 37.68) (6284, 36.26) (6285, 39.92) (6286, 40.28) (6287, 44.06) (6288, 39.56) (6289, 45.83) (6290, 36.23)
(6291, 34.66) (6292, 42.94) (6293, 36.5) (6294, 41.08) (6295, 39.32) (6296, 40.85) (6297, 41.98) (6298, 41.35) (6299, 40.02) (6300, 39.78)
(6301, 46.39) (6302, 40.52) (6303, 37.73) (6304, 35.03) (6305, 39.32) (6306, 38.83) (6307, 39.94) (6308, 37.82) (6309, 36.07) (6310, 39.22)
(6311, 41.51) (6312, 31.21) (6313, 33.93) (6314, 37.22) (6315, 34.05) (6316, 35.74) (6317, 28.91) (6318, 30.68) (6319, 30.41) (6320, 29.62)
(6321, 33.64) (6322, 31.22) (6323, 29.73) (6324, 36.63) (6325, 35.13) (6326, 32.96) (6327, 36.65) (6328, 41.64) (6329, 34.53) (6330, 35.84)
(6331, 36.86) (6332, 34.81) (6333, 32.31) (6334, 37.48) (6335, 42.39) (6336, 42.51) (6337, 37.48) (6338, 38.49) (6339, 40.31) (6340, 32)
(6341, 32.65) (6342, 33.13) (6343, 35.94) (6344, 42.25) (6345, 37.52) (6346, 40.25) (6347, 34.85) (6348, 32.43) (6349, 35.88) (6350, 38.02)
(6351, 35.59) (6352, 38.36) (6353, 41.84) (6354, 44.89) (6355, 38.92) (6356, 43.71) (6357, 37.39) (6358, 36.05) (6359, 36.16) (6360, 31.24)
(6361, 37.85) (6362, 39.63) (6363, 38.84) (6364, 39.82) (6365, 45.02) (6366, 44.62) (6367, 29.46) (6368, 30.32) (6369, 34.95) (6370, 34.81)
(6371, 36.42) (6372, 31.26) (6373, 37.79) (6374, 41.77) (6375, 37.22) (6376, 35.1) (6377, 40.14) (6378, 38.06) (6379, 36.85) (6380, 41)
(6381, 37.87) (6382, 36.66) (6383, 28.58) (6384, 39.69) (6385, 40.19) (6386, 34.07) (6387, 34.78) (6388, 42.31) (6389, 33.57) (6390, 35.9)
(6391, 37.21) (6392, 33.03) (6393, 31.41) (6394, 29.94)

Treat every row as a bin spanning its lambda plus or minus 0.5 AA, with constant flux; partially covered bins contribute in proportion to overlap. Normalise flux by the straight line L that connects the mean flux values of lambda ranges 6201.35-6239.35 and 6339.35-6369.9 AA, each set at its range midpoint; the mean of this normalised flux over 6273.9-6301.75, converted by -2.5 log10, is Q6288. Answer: -0.07 mag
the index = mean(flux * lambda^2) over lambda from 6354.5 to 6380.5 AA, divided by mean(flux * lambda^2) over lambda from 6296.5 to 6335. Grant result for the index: 1.05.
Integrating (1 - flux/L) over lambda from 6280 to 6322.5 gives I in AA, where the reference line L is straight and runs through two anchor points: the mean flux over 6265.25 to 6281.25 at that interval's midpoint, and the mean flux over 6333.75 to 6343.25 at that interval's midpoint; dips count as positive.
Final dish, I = -1.3 AA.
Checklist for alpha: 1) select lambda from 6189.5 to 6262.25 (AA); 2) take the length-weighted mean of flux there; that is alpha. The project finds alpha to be 33.7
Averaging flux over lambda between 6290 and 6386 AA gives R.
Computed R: 37.1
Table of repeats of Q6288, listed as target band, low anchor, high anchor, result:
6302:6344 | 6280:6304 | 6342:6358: 0.09 mag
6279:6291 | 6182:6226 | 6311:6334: -0.12 mag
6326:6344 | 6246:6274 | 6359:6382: -0.02 mag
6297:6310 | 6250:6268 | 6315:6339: -0.14 mag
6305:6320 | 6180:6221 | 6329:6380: 0.03 mag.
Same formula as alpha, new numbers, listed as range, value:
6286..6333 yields 37.1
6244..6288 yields 34.6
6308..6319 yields 34.8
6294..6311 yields 39.7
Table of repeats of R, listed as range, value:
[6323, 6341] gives 36.6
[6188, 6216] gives 34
